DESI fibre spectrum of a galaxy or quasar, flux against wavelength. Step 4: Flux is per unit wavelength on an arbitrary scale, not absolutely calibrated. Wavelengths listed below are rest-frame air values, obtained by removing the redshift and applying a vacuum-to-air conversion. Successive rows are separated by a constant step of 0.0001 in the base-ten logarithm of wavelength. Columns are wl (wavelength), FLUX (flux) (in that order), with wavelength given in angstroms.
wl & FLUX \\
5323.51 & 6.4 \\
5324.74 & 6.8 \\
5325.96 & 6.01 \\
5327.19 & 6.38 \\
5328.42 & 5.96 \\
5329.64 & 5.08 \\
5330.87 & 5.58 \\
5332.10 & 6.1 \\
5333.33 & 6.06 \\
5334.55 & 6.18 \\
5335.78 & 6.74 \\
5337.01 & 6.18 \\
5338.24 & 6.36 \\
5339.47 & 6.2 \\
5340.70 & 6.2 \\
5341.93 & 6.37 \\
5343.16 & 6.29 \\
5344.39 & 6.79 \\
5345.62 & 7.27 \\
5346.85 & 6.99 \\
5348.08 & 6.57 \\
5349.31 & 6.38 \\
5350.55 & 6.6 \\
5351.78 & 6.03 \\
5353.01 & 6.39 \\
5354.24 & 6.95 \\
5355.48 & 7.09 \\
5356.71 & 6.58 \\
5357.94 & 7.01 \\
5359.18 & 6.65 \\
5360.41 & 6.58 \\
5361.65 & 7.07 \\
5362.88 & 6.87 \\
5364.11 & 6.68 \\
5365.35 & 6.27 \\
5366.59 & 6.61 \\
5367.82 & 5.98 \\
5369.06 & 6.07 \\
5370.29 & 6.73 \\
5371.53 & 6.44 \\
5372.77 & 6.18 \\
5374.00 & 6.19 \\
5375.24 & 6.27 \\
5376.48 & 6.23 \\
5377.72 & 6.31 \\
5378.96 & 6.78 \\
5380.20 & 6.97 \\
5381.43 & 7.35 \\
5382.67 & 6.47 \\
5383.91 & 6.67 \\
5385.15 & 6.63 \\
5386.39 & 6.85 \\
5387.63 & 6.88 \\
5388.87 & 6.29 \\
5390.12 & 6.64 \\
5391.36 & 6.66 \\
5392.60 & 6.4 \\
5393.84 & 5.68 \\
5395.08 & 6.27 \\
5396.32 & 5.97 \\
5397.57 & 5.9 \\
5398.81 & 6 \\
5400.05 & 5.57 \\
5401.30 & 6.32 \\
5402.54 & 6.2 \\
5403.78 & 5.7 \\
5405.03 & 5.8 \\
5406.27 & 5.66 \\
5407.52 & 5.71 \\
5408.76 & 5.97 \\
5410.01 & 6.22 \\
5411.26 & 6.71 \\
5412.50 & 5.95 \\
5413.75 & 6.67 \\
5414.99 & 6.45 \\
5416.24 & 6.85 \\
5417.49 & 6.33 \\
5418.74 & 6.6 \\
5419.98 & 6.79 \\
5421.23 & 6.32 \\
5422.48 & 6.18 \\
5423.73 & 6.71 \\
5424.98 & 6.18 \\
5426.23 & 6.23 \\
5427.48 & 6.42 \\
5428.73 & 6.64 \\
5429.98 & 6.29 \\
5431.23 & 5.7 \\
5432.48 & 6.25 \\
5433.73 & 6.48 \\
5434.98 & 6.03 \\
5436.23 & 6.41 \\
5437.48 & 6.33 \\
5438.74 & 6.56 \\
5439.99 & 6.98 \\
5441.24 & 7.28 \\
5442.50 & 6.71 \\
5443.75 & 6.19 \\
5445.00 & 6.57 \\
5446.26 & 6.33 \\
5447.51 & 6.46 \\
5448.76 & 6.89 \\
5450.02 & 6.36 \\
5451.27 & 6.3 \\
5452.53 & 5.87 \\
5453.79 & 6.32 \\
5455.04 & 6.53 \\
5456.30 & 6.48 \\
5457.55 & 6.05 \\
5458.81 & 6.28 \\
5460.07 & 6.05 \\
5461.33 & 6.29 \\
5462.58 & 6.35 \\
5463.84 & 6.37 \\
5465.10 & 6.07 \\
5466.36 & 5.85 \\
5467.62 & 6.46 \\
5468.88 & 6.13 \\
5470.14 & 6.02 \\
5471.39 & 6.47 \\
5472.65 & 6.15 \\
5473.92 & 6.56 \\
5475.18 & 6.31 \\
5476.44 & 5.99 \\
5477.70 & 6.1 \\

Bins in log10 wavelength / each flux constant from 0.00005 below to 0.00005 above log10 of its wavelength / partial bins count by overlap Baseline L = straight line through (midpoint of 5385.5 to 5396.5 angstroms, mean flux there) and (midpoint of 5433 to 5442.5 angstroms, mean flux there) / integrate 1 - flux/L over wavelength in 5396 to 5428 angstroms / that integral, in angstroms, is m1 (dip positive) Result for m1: 1.4 angstroms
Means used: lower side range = 6.43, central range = 6.21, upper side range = 6.58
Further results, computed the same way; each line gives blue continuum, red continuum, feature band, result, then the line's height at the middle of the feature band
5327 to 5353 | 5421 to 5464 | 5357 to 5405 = -0.67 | 6.33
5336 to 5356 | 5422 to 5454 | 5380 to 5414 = 1.01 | 6.47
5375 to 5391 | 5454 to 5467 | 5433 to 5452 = -0.57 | 6.33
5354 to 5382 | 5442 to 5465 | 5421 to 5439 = 0.30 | 6.42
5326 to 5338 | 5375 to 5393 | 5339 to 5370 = -1.42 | 6.3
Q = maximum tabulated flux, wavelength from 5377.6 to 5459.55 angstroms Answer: 7.35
